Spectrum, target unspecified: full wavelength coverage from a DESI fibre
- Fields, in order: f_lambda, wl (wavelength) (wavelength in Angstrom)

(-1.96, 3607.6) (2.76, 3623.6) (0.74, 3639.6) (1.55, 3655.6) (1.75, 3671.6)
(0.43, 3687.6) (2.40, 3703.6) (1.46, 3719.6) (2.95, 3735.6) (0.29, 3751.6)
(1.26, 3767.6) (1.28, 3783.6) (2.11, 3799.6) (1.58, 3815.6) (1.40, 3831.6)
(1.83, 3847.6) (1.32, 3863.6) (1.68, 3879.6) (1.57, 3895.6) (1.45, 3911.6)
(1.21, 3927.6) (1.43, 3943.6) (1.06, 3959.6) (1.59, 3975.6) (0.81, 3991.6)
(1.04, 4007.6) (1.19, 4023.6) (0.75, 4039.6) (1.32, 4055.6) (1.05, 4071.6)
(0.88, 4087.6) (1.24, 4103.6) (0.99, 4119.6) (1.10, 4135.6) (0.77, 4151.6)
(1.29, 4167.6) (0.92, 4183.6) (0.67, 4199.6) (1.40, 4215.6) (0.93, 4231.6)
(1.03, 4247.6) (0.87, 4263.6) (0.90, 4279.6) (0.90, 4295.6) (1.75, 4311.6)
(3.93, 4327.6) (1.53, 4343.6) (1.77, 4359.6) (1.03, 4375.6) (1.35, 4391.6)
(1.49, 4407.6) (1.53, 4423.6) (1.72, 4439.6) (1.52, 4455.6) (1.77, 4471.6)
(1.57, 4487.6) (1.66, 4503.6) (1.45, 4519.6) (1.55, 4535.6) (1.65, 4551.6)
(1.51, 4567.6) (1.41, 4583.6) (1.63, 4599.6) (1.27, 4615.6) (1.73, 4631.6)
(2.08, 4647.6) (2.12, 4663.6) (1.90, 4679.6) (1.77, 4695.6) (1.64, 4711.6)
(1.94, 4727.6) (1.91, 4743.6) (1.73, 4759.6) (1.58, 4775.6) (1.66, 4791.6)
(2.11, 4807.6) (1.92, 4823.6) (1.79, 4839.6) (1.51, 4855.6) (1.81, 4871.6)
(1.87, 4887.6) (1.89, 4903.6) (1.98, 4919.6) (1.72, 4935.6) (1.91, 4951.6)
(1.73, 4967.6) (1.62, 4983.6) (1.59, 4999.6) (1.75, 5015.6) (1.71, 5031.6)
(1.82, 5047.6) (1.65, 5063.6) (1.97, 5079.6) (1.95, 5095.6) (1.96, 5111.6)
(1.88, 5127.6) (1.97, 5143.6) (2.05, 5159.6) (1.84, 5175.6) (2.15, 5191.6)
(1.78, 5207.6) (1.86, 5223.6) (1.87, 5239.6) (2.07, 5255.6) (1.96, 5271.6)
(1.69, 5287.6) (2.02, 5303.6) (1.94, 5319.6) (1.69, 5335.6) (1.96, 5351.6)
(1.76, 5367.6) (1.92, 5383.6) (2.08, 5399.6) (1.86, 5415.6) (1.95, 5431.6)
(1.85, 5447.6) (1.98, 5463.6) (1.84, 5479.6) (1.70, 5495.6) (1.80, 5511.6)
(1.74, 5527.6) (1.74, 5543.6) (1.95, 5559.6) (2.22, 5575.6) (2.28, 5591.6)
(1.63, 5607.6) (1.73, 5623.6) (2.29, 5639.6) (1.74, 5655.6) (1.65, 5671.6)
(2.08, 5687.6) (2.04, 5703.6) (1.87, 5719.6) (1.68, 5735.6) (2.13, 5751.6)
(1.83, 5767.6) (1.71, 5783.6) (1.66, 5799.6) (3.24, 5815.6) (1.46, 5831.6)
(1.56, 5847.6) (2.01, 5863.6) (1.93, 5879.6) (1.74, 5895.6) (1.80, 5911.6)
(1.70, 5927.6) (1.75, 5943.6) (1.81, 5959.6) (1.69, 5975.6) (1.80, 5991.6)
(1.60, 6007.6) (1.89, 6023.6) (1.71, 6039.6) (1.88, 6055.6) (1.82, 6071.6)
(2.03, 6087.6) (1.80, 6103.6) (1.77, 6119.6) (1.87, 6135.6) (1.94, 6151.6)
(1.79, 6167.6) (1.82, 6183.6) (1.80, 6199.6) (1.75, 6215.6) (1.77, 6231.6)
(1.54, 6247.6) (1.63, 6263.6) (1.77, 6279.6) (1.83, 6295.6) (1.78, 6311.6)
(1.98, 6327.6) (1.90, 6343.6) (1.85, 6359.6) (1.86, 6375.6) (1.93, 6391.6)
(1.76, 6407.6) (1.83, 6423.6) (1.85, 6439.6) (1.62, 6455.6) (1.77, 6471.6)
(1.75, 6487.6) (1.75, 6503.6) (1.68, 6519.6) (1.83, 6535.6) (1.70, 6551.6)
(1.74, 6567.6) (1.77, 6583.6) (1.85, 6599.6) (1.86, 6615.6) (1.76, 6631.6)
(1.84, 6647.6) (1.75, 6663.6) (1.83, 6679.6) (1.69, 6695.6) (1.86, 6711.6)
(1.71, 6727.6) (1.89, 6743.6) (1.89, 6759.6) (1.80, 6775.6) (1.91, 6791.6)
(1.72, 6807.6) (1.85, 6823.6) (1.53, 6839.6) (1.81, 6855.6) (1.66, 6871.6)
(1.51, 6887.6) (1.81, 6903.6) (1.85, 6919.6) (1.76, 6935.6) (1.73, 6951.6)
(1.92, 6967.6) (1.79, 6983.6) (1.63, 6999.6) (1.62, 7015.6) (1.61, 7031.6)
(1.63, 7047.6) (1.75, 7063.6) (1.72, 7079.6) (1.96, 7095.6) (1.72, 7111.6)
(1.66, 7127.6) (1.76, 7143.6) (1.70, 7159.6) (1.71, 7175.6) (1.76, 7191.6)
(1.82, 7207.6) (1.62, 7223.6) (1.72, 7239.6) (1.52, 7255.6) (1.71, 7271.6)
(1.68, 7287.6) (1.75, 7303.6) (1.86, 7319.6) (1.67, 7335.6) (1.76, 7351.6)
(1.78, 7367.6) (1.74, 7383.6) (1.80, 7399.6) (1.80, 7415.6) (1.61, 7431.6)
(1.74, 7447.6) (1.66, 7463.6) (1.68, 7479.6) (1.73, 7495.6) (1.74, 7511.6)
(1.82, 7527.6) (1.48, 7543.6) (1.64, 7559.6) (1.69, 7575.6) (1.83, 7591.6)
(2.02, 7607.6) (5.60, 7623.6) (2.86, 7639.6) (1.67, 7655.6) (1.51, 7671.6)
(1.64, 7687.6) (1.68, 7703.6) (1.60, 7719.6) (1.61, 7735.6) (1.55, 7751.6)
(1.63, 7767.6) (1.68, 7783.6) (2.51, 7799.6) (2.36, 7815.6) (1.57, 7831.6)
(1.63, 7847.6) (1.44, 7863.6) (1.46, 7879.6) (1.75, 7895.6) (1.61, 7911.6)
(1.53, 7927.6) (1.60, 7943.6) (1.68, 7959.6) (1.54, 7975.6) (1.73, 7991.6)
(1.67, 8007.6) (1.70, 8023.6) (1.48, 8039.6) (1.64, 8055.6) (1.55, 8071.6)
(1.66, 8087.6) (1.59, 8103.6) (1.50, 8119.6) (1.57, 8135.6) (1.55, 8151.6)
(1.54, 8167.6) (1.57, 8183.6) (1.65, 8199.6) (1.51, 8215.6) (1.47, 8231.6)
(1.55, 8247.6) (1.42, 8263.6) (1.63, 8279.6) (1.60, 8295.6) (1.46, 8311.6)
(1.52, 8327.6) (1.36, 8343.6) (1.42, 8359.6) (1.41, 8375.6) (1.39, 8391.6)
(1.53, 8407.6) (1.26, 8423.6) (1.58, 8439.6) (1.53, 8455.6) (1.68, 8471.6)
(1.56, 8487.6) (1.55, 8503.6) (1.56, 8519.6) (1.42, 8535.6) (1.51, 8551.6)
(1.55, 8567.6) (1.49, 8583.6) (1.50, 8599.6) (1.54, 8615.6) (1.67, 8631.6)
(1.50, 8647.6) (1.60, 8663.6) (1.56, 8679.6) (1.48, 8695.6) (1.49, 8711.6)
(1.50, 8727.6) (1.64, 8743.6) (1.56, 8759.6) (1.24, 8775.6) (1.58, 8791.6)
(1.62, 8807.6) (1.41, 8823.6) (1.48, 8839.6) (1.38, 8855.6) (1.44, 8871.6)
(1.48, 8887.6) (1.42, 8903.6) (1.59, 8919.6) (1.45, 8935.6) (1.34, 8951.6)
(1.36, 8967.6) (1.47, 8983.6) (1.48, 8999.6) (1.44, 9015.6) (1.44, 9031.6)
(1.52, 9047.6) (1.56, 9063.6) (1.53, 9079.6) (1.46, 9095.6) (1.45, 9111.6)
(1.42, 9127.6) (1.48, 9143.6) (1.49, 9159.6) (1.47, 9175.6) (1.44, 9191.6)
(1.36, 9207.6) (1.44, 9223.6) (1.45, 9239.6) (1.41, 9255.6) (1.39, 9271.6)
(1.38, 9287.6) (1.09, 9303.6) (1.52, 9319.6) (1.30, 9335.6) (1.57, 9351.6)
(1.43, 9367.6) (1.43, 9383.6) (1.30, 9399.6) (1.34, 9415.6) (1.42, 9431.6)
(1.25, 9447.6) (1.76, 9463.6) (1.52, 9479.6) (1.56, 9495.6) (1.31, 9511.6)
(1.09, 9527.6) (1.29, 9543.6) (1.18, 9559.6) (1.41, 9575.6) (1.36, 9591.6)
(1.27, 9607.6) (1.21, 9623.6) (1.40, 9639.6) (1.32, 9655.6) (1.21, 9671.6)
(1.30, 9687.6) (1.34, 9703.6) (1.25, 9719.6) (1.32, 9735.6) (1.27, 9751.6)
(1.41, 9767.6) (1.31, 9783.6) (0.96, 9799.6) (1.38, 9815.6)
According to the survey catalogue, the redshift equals 0.16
